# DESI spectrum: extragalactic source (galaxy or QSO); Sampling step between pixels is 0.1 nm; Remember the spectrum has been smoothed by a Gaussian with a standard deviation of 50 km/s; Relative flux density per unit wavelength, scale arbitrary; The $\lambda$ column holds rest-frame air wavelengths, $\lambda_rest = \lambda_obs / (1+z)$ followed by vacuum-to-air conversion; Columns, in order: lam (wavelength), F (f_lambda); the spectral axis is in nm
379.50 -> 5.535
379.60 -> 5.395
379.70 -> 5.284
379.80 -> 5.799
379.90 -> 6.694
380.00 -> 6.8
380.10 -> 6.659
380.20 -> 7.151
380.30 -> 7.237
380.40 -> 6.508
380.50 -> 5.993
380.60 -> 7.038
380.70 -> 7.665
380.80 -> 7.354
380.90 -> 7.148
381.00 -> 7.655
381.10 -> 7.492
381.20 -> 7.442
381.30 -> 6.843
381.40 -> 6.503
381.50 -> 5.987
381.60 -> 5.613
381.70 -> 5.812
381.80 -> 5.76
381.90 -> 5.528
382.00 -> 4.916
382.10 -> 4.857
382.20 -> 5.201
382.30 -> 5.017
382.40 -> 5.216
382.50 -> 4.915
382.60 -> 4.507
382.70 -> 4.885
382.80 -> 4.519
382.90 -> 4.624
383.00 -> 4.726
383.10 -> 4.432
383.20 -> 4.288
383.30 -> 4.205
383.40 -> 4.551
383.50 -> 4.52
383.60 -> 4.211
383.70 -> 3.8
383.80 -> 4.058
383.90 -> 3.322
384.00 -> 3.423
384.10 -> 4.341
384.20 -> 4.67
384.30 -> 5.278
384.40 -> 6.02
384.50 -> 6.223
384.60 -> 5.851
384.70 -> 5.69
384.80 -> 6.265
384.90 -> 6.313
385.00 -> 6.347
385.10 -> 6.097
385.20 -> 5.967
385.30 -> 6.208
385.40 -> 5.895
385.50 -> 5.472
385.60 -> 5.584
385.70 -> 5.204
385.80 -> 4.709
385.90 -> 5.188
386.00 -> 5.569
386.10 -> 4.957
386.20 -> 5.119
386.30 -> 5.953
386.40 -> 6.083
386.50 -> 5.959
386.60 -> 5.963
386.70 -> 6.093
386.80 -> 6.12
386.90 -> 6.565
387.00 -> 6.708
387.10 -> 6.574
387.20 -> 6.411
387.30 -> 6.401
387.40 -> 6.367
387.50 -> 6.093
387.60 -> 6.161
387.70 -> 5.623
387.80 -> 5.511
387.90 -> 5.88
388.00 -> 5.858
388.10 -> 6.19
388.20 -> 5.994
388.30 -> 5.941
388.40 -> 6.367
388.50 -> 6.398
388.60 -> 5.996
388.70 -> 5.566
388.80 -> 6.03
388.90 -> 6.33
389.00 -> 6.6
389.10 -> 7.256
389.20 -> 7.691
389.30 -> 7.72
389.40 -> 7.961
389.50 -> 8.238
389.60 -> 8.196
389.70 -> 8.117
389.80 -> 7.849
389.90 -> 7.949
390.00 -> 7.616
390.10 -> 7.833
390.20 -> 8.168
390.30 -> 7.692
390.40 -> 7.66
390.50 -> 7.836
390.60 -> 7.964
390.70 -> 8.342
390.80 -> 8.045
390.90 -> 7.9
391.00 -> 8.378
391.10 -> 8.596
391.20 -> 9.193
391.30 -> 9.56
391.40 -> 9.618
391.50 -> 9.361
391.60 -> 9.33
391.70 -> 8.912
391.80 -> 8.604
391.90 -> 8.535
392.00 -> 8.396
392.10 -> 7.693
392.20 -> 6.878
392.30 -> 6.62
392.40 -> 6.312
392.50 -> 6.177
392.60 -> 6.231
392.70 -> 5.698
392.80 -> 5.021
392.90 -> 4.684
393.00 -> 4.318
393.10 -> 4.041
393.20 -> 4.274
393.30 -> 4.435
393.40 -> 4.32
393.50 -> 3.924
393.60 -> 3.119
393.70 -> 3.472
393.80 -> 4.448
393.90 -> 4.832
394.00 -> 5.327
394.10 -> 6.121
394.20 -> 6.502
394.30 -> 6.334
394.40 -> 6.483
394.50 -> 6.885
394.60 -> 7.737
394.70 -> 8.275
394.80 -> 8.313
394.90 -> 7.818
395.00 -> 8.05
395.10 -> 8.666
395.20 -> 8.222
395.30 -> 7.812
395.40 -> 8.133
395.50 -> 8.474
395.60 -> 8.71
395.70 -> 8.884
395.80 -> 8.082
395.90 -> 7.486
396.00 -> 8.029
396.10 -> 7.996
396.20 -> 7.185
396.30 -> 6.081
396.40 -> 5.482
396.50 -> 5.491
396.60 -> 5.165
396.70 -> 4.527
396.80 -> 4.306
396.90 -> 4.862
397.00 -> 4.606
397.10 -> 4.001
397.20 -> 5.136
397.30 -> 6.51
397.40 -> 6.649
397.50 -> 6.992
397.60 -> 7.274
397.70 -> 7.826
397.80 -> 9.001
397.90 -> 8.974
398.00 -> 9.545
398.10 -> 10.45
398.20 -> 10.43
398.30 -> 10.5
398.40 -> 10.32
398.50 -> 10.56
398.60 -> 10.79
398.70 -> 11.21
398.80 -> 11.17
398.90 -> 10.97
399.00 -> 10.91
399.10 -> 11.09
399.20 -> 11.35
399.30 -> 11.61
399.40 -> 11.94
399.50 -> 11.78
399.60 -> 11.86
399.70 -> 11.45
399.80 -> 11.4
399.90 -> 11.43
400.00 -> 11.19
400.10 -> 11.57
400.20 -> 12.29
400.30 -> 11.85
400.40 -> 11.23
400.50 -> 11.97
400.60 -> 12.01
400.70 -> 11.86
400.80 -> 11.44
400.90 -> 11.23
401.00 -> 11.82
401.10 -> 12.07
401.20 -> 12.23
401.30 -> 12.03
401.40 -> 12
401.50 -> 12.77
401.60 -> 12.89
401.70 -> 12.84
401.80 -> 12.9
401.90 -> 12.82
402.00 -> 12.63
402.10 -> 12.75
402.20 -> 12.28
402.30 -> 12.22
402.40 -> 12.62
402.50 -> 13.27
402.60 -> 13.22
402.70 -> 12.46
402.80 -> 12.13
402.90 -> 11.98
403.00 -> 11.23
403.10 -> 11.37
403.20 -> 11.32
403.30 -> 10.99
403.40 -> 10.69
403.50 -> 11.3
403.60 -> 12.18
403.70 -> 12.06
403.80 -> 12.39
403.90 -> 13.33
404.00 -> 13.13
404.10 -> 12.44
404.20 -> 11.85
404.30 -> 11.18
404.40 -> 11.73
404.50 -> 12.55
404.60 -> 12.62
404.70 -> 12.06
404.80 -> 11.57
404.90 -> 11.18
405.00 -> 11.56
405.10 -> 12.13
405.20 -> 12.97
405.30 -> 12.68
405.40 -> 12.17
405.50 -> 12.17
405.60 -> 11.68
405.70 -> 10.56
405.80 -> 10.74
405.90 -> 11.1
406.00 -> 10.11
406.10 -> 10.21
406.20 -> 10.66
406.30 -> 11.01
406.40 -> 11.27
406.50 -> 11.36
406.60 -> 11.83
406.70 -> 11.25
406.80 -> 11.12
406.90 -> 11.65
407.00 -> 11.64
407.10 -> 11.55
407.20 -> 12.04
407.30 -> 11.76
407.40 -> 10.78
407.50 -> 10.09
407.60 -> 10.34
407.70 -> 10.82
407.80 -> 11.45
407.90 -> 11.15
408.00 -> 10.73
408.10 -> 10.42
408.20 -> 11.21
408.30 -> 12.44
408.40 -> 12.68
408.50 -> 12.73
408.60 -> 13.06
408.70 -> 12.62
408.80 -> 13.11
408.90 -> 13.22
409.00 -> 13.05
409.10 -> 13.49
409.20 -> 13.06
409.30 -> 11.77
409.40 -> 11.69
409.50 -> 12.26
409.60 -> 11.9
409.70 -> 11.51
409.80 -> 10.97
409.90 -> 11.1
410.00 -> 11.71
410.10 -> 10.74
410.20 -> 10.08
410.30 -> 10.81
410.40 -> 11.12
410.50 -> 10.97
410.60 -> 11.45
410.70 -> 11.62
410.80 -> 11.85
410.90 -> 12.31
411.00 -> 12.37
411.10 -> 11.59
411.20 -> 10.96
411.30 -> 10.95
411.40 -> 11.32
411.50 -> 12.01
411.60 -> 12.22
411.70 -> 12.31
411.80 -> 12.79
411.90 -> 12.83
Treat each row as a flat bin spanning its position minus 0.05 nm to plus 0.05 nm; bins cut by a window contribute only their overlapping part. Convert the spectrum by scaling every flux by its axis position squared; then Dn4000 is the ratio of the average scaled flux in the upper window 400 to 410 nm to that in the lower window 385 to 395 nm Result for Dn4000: 1.94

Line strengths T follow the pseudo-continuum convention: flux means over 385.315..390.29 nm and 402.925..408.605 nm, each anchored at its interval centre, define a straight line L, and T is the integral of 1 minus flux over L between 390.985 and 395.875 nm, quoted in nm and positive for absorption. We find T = 0.656 nm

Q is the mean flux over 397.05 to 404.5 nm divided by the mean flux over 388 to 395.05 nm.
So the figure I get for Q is 1.62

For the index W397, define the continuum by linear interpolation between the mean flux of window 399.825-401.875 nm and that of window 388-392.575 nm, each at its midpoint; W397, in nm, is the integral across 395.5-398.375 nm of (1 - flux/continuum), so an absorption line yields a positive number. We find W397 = 0.88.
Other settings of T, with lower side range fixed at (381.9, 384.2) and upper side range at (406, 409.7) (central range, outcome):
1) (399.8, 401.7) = -0.45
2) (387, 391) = -0.48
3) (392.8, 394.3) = 0.58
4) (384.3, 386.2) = -0.22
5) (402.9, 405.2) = -0.28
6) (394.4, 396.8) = 0.22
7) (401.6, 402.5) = -0.24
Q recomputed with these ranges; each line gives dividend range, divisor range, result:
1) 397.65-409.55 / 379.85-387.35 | 2.05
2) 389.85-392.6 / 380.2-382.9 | 1.33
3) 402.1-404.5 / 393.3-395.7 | 1.83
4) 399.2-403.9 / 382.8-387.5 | 2.22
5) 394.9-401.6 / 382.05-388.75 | 1.72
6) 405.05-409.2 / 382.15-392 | 1.84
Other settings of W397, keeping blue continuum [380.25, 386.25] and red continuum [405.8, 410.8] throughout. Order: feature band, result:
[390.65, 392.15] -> -0.25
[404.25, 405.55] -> -0.16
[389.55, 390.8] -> -0.13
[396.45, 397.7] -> 0.46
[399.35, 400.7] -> -0.31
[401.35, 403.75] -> -0.49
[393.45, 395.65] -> 0.41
